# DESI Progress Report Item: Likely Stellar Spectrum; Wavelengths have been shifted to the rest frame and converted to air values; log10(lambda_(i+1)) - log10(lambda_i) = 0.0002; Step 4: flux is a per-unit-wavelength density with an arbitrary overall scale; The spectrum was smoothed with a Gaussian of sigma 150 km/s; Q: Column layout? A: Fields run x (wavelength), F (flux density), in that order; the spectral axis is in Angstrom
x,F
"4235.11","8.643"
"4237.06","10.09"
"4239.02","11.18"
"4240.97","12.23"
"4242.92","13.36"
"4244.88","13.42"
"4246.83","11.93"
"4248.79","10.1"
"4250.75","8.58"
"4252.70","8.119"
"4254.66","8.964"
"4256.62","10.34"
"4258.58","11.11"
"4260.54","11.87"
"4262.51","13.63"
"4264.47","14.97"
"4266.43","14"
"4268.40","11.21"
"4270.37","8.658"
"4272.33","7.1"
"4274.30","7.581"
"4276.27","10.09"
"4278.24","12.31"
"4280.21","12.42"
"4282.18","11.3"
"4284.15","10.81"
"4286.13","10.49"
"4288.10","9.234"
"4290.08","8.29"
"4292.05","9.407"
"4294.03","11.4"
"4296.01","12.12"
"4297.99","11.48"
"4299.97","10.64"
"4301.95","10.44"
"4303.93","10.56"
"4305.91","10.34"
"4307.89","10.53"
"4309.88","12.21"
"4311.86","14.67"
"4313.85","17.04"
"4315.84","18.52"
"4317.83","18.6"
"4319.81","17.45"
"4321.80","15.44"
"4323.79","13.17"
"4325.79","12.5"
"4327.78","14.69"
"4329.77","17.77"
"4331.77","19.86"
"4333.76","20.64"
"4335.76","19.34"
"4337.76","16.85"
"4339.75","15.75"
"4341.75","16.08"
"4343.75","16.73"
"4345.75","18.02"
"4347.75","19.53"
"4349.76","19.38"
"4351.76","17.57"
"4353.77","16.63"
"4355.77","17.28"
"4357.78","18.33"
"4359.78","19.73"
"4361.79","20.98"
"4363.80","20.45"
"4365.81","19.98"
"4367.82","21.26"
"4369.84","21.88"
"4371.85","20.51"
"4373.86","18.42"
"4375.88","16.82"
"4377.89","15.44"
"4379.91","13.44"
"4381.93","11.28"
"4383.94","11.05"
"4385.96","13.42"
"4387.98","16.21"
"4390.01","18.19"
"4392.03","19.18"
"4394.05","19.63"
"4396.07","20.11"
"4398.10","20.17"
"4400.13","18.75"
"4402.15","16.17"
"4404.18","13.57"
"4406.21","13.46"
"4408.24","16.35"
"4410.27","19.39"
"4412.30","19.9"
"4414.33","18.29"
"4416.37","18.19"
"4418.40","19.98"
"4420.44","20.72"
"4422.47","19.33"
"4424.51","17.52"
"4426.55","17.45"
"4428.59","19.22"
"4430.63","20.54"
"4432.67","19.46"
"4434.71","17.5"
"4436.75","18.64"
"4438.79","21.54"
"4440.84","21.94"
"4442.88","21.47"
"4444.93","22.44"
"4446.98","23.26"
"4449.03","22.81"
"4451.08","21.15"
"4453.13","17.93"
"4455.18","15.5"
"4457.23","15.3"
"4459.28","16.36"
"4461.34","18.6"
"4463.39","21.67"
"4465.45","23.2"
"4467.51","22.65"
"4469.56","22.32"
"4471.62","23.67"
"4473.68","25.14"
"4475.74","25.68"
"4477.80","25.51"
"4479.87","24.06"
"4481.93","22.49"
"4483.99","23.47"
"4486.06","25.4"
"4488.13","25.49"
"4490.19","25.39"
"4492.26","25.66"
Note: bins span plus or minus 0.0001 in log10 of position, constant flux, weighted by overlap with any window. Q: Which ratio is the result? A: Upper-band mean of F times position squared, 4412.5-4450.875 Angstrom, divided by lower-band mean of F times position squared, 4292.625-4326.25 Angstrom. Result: 1.59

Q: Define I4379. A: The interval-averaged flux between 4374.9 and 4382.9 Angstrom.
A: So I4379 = 14.2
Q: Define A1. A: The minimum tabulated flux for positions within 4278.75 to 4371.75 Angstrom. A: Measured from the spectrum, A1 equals 8.29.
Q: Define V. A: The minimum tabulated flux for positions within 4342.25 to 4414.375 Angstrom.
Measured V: 11.05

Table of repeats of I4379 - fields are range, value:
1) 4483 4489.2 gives 24.8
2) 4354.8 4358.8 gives 17.8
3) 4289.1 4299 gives 10.5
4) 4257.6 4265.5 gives 12.9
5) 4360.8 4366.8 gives 20.5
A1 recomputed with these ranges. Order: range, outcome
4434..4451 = 17.5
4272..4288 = 7.1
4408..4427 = 16.35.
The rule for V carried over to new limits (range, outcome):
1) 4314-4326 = 12.5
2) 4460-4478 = 18.6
